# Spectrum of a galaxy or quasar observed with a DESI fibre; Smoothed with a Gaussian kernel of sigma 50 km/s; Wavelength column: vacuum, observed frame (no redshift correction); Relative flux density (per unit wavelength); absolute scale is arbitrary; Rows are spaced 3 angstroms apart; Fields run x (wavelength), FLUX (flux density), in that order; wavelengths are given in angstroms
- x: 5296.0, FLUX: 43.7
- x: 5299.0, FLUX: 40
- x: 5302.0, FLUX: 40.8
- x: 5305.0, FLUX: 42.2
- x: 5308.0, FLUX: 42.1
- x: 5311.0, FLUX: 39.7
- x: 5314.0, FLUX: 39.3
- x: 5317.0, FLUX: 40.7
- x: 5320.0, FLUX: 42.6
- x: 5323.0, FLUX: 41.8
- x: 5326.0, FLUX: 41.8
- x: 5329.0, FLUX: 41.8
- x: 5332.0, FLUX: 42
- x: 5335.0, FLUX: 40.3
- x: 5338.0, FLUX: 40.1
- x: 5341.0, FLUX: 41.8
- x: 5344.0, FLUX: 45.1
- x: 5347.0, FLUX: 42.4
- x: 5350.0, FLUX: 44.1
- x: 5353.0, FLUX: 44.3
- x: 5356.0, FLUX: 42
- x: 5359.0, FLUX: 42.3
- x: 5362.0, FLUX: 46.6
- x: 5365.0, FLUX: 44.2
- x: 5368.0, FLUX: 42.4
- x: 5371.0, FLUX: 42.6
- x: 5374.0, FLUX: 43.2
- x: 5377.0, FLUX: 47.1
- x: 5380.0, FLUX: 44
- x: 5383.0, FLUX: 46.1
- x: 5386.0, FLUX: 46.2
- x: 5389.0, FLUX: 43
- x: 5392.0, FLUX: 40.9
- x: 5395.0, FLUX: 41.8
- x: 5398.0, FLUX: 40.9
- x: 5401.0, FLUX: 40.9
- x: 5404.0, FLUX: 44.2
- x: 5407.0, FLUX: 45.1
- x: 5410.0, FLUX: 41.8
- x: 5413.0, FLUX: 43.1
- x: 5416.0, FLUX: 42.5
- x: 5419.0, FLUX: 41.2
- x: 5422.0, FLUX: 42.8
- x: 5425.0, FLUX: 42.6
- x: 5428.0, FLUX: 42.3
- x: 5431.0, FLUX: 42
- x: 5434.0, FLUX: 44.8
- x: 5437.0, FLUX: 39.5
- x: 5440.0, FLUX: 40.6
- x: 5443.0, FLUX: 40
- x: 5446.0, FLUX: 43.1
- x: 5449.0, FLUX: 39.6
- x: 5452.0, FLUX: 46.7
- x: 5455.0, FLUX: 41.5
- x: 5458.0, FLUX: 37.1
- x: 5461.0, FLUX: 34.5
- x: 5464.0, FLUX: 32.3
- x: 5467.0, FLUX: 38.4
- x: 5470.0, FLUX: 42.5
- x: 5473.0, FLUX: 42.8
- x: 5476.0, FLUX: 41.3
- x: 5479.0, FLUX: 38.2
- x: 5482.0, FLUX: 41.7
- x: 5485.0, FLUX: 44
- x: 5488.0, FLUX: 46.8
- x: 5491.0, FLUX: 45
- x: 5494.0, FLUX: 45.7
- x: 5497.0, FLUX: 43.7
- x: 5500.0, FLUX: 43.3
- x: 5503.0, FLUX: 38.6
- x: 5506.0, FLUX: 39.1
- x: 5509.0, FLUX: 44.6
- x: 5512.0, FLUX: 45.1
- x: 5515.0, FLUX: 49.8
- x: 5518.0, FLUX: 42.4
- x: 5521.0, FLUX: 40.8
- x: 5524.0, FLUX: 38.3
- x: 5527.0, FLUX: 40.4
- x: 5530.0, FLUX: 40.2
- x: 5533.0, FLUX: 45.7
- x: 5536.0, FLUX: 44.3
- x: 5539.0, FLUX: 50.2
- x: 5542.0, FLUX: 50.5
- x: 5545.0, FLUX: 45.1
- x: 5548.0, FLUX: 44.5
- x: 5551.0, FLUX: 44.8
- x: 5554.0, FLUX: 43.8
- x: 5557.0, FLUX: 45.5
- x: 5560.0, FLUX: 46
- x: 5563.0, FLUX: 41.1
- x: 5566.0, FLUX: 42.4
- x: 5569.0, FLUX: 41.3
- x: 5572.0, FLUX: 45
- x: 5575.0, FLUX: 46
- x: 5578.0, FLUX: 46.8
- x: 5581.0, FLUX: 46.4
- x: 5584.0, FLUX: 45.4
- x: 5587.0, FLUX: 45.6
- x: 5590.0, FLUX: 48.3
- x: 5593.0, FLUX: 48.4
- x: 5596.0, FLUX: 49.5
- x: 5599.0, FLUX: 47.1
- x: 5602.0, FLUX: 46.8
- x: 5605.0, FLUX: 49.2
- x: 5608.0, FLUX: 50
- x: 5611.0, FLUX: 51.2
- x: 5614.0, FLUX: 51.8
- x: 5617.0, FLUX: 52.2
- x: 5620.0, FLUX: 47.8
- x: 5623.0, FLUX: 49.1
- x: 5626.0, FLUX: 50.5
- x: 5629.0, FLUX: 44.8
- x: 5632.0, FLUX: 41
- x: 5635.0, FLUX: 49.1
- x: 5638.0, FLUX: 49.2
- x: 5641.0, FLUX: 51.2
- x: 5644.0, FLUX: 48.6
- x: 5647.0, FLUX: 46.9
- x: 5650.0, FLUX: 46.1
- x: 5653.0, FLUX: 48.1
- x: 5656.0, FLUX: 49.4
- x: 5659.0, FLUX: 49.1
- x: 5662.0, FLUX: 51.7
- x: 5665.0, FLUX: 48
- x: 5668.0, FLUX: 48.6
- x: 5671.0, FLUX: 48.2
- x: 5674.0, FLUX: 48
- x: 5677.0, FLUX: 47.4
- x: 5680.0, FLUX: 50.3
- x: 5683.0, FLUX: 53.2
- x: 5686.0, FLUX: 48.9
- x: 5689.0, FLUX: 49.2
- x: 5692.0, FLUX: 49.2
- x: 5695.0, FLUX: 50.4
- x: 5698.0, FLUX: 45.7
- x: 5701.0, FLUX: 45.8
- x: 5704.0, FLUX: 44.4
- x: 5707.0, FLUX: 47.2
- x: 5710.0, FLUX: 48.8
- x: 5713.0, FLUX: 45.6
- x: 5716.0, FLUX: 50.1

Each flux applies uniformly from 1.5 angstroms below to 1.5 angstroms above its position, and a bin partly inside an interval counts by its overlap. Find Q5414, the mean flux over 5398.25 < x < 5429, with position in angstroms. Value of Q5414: 42.6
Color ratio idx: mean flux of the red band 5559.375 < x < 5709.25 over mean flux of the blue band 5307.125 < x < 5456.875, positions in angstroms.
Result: 1.12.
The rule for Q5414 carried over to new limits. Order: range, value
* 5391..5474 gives 41.3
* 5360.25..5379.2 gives 44.3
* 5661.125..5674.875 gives 48.8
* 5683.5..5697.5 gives 49.4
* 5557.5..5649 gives 47.3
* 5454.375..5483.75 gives 39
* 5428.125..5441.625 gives 41.8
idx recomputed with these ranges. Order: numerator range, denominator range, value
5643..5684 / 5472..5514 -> 1.14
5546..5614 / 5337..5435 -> 1.07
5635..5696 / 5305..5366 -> 1.16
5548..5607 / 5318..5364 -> 1.07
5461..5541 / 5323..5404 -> 0.99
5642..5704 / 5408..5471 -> 1.19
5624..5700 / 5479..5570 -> 1.11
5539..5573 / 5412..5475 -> 1.09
